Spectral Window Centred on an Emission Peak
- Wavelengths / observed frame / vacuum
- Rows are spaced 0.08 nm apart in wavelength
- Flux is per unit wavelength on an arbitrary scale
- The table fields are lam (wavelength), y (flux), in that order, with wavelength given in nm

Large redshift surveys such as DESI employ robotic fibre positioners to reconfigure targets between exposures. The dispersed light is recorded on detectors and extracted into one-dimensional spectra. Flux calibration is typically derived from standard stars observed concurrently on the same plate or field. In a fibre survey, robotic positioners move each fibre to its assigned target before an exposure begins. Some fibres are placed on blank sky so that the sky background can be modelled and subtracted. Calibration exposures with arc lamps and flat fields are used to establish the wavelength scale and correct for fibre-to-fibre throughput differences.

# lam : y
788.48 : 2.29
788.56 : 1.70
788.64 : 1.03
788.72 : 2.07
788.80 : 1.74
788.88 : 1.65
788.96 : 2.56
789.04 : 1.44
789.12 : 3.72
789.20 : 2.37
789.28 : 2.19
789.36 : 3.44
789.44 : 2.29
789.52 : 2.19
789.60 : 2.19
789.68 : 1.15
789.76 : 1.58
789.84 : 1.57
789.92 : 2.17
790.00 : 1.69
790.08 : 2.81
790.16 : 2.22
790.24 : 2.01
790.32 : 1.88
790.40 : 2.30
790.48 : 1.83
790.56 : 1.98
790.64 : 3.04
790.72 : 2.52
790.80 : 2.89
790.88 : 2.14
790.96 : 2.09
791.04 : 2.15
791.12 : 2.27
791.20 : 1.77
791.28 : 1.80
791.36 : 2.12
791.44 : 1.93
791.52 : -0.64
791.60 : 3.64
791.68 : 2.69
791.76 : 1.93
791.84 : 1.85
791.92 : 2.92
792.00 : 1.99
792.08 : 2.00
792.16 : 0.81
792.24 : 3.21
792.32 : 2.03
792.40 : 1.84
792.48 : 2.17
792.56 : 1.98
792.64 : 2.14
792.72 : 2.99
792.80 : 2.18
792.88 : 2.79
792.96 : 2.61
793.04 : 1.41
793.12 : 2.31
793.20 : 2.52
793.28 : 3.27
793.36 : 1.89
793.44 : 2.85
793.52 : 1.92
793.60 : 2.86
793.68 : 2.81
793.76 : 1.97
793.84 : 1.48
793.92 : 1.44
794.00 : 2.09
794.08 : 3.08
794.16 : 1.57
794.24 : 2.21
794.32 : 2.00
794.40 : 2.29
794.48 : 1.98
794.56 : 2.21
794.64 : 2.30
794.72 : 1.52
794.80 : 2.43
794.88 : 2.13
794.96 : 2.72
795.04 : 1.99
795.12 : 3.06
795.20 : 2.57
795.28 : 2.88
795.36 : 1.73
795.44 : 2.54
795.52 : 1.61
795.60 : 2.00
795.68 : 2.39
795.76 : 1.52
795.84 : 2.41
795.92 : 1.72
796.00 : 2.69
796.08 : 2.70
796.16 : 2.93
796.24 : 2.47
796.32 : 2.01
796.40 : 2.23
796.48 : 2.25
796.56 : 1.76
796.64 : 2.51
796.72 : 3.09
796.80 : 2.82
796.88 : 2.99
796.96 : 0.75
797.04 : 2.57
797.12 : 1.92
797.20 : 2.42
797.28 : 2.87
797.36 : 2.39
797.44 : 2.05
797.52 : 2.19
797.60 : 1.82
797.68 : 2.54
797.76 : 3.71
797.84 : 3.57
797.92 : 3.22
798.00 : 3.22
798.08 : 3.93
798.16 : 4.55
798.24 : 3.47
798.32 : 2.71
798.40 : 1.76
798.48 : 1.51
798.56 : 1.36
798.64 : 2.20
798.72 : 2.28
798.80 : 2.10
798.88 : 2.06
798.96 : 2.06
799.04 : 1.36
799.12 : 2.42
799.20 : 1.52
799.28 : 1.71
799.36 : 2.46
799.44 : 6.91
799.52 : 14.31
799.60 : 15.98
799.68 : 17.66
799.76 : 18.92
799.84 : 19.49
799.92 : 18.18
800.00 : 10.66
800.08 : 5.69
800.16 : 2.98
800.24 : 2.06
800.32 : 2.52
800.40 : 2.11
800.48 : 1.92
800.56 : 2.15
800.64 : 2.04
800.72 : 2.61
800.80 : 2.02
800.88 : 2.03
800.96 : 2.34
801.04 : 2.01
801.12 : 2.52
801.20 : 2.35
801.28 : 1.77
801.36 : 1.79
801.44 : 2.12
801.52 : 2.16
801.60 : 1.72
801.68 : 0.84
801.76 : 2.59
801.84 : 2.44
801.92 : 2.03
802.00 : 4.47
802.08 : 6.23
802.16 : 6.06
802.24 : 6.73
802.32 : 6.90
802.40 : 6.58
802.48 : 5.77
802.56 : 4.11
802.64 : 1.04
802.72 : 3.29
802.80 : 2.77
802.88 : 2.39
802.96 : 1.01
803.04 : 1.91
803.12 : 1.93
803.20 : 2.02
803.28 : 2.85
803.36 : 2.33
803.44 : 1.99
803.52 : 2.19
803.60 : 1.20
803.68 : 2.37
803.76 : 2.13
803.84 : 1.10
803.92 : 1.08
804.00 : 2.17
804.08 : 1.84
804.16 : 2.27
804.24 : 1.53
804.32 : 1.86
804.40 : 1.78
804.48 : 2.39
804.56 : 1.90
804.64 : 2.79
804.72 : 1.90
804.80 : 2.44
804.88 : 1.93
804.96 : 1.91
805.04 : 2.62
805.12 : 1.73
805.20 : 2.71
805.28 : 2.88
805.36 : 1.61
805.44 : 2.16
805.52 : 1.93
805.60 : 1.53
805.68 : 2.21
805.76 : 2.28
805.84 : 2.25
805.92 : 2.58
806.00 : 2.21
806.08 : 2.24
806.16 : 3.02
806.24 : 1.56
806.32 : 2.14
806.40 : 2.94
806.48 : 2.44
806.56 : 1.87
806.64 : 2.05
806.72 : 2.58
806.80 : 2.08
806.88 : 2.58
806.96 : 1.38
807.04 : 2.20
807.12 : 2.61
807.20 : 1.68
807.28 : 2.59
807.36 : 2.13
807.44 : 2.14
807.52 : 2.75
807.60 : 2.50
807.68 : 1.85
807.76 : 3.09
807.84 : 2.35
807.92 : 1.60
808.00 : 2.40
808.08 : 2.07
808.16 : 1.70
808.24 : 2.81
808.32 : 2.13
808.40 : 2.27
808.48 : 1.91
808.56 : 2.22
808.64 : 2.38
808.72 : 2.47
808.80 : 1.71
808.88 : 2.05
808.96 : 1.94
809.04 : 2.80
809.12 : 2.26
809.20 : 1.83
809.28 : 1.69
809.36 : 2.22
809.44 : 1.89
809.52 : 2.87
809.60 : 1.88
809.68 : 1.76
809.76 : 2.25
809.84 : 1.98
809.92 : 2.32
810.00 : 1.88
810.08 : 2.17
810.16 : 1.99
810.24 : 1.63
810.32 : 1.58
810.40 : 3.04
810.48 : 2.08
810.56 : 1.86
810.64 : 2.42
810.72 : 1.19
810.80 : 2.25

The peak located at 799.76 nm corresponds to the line H-alpha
